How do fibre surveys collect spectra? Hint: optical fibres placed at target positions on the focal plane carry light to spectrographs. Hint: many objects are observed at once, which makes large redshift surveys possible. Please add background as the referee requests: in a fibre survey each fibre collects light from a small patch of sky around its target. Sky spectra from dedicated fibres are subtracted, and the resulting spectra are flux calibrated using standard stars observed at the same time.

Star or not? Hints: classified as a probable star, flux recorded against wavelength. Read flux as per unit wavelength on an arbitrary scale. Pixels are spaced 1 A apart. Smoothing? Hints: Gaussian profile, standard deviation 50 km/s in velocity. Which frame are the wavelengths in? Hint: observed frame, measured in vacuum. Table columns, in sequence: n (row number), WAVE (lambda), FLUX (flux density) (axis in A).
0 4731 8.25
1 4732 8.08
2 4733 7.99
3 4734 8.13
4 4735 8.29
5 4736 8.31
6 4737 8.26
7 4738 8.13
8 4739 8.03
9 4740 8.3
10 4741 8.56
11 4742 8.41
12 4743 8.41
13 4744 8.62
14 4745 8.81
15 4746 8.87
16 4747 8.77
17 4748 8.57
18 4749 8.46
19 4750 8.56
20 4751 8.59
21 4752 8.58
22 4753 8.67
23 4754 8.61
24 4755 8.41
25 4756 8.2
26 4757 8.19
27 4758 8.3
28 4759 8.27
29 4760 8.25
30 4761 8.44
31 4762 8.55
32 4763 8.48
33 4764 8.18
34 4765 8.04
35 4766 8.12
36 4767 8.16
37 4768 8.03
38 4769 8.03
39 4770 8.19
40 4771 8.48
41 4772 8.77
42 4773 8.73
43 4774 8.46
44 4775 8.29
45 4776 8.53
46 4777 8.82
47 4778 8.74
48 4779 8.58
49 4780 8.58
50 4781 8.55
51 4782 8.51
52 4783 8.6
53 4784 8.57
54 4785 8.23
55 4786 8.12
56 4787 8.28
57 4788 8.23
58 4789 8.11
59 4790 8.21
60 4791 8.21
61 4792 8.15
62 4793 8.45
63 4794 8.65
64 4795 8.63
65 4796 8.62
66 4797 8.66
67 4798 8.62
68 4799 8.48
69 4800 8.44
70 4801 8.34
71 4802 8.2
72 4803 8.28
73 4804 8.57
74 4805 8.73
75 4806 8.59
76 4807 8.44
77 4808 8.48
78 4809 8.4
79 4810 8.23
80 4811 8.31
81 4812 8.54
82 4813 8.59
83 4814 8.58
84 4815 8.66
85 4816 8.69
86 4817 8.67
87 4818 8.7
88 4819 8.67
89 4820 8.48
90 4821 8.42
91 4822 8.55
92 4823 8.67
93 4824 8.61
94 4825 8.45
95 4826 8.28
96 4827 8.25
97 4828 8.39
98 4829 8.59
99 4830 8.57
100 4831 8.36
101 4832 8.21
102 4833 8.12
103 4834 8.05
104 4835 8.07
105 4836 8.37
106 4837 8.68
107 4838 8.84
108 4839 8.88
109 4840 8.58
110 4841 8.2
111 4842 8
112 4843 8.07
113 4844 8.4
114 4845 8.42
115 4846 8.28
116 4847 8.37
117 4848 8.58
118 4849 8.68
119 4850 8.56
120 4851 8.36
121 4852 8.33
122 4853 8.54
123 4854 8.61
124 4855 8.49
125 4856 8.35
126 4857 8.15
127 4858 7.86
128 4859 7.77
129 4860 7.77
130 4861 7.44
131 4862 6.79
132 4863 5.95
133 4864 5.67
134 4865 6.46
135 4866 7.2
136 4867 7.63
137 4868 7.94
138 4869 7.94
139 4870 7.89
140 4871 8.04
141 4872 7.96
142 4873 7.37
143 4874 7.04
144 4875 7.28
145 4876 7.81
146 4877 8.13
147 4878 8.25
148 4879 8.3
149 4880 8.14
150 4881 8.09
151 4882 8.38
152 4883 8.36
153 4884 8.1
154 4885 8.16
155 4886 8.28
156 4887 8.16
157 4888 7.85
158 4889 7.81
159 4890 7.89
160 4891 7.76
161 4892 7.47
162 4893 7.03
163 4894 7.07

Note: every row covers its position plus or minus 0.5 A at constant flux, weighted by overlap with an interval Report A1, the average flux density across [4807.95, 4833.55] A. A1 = 8.48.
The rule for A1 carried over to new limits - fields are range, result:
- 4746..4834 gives 8.44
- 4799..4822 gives 8.5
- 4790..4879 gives 8.21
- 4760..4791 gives 8.38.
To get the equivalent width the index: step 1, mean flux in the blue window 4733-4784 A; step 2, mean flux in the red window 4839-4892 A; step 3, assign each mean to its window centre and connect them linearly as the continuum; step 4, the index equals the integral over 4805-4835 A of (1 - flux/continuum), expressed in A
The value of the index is -1.2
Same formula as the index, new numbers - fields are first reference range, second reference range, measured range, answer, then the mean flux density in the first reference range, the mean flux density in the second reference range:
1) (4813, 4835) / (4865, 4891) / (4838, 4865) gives 0.5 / 8.47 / 7.89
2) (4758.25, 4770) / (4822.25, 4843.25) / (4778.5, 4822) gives -0.8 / 8.23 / 8.4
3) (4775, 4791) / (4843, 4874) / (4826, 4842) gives -0.7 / 8.43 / 7.85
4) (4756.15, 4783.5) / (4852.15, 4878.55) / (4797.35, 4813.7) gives -0.7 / 8.4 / 7.64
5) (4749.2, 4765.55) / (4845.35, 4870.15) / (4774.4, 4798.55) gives -0.7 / 8.4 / 7.83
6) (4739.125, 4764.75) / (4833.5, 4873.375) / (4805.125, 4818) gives -0.5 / 8.47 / 7.99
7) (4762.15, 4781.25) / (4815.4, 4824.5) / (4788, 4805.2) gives 0.2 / 8.41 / 8.61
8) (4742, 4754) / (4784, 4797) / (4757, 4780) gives 0.3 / 8.62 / 8.35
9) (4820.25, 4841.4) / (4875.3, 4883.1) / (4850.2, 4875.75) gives 1.9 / 8.44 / 8.15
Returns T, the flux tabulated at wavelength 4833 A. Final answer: 8.12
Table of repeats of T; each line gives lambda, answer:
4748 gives 8.57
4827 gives 8.25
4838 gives 8.84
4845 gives 8.42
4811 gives 8.31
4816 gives 8.69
